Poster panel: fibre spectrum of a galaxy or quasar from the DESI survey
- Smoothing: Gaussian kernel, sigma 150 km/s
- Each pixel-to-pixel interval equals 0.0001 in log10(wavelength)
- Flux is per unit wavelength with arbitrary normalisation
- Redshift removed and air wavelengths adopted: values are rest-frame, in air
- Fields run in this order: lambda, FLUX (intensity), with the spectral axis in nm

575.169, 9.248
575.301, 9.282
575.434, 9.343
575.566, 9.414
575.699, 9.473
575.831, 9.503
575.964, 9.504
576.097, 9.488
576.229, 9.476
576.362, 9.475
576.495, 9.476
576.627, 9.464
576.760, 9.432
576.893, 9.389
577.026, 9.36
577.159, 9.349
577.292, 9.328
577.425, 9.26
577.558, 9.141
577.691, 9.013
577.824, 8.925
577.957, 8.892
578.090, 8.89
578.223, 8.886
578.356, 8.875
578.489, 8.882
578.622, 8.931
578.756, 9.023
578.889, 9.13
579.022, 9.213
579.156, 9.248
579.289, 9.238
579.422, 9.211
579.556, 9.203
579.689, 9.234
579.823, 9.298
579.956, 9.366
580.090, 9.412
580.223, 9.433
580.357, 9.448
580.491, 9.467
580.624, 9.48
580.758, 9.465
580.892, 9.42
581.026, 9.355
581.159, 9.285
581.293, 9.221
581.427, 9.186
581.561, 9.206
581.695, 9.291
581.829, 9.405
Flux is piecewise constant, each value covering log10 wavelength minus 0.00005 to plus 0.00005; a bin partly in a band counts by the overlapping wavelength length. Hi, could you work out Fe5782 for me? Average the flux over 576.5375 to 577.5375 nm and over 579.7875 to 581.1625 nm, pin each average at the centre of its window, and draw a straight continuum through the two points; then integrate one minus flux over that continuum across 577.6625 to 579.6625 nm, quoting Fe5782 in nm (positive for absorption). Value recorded 0.07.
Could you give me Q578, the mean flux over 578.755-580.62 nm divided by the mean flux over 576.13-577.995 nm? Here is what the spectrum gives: 1.00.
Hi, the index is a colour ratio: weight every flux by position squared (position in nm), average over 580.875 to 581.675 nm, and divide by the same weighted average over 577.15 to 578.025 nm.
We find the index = 1.0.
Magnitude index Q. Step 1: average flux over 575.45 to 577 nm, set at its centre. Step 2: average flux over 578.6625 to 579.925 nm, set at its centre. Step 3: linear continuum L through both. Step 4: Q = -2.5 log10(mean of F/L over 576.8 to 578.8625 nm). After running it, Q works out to 0.029 mag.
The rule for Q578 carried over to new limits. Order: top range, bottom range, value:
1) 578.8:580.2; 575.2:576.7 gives 0.98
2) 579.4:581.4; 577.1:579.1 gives 1.03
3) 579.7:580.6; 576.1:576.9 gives 0.99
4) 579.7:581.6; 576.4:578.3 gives 1.02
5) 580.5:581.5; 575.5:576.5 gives 0.99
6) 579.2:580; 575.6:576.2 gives 0.98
